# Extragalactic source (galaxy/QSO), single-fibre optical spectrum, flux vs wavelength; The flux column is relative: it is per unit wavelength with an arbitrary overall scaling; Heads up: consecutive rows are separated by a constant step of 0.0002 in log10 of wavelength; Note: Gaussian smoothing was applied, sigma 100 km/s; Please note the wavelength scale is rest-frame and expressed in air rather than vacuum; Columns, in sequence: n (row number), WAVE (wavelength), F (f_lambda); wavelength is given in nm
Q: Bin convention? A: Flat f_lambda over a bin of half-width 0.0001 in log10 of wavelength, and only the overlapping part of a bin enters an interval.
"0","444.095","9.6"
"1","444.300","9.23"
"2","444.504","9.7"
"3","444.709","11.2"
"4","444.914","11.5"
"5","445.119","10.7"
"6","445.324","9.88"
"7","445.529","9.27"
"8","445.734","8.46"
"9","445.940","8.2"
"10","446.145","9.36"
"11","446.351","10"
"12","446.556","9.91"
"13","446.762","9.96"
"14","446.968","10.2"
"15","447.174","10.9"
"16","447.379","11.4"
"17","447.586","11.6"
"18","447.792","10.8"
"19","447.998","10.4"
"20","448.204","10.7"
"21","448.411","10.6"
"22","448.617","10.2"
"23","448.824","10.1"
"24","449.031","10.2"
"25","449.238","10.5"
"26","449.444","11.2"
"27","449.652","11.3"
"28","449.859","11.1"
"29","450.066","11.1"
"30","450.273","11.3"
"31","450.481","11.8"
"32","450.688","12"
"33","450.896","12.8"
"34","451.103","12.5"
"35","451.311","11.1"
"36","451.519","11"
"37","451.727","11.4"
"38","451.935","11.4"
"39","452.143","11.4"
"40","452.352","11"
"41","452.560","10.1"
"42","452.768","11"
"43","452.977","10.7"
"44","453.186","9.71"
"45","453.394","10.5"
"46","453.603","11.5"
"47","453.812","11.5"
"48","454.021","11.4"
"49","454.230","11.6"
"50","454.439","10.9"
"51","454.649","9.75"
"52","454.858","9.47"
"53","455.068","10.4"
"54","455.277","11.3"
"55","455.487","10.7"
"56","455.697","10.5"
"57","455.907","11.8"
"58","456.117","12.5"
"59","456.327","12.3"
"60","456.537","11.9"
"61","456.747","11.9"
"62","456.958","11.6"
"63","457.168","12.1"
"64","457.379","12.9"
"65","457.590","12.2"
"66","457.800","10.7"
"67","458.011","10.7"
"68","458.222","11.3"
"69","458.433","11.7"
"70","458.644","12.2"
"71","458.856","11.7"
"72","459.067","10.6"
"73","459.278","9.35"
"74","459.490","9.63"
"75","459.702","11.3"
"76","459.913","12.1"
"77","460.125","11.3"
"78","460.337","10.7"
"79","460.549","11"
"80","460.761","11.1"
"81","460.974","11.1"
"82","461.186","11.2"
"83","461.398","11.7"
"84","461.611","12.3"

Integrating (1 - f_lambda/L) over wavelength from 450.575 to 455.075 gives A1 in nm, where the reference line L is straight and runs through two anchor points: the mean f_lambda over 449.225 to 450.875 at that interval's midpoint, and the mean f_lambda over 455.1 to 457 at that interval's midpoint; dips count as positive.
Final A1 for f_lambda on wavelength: 0.162 nm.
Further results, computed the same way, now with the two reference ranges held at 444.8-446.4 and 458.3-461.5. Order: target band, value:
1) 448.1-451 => -0.29 nm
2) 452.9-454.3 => -0.07 nm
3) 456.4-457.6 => -0.14 nm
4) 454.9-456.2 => -0.05 nm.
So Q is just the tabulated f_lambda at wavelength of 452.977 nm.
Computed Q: 10.7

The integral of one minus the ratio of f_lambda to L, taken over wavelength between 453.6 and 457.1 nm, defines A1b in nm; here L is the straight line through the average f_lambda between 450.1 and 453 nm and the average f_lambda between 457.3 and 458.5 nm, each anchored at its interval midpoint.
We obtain 0.08 nm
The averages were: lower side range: 11.4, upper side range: 11.6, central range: 11.2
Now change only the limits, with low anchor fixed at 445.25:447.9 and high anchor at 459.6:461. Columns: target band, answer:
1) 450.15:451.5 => -0.19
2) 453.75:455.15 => 0.00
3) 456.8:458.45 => -0.10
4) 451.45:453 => -0.08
